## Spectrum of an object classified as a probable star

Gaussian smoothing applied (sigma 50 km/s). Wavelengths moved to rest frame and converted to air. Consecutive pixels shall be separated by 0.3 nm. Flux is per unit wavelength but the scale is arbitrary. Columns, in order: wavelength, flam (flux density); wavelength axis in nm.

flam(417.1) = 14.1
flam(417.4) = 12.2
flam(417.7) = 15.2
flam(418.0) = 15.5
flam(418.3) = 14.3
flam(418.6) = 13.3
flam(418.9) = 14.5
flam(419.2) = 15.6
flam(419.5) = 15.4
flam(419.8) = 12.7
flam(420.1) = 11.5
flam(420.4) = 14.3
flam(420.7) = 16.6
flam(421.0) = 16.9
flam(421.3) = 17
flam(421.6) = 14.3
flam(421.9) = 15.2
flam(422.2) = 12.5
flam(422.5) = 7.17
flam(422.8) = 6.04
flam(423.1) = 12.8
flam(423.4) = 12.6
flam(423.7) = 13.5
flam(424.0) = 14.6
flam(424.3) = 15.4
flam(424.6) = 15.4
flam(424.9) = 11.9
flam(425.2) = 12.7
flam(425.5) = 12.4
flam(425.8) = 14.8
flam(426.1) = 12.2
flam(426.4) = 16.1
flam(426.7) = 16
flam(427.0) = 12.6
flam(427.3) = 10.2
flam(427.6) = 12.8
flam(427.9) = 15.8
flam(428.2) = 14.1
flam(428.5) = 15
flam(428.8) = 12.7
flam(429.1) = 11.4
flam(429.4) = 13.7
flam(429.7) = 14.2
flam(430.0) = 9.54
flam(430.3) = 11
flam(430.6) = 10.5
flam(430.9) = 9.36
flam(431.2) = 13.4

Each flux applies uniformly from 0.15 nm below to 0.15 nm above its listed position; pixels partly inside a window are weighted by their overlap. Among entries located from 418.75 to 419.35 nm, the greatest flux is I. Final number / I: 15.6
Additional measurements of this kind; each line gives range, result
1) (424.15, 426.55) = 16.1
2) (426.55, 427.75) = 16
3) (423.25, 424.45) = 15.4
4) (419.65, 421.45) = 17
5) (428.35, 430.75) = 15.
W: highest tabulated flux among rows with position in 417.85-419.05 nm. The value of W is 15.5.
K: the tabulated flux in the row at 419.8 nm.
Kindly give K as 12.7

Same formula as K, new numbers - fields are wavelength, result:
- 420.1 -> 11.5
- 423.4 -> 12.6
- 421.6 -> 14.3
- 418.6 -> 13.3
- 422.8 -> 6.04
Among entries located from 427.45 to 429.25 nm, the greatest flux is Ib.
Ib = 15.8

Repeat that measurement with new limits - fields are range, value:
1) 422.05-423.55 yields 12.8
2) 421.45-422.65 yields 15.2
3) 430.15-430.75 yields 11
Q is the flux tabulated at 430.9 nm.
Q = 9.36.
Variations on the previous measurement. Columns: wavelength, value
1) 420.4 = 14.3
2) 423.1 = 12.8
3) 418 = 15.5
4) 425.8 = 14.8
